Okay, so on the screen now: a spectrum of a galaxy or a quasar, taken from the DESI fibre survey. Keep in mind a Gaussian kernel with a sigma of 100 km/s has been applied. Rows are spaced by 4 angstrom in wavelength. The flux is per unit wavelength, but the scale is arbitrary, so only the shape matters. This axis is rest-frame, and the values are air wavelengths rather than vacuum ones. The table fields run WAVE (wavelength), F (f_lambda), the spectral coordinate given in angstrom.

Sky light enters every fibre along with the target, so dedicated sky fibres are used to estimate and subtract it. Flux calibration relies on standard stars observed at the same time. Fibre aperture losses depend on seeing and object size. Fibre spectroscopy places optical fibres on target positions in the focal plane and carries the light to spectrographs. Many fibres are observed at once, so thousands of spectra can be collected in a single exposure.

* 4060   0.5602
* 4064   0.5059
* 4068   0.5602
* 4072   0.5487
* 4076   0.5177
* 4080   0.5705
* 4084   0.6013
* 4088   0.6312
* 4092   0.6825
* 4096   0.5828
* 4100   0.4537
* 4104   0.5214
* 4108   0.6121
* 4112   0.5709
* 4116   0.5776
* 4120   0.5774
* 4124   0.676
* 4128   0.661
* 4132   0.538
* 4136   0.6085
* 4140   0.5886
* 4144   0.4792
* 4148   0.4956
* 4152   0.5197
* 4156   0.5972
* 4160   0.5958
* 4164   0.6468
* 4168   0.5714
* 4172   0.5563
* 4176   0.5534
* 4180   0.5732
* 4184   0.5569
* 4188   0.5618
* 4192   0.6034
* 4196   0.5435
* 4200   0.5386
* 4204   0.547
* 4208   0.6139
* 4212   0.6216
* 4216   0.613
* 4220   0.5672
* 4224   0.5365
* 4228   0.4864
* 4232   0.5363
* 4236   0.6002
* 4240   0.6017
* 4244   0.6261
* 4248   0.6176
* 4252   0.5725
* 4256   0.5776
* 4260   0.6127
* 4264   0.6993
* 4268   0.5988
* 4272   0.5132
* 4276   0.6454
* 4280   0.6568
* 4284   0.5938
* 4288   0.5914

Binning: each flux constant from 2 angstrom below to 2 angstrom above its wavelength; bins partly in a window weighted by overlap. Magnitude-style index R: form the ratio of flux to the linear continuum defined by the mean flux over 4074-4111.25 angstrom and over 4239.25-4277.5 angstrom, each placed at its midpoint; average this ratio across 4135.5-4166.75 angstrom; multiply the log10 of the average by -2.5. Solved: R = 0.04 mag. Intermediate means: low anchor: 0.575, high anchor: 0.606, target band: 0.565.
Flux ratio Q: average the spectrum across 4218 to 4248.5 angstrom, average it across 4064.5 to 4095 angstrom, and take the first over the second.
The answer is 1.0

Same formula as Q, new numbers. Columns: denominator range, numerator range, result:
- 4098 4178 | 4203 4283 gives 1.04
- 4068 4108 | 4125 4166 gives 1.01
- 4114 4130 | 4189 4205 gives 0.90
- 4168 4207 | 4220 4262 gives 1.03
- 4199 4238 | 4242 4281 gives 1.08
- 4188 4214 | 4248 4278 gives 1.05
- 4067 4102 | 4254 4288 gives 1.07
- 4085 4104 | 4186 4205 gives 0.96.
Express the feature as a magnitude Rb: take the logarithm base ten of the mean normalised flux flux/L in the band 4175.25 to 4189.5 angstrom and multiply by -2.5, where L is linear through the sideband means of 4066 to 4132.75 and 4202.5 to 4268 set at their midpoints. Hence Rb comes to 0.05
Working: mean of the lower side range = 0.582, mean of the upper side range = 0.59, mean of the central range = 0.562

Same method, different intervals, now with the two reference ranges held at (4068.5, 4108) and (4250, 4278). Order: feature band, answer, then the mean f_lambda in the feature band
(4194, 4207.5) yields 0.076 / 0.551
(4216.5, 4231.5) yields 0.108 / 0.539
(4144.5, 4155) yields 0.138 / 0.512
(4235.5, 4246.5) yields -0.022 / 0.611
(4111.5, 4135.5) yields -0.048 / 0.603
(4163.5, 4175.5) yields 0.010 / 0.58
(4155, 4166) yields -0.057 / 0.615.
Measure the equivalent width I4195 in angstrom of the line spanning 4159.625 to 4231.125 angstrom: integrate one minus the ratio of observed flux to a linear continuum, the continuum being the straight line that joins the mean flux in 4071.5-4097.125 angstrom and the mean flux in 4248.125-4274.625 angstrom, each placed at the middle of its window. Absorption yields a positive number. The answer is 3.13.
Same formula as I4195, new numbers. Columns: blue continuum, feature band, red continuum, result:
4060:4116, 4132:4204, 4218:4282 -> 1.9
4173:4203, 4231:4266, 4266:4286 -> -1.1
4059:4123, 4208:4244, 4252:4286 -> 1.4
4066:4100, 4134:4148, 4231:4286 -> 0.9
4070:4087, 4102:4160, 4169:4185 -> -1.2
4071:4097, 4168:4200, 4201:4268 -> 1.5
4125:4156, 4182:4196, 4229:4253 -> 0.1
